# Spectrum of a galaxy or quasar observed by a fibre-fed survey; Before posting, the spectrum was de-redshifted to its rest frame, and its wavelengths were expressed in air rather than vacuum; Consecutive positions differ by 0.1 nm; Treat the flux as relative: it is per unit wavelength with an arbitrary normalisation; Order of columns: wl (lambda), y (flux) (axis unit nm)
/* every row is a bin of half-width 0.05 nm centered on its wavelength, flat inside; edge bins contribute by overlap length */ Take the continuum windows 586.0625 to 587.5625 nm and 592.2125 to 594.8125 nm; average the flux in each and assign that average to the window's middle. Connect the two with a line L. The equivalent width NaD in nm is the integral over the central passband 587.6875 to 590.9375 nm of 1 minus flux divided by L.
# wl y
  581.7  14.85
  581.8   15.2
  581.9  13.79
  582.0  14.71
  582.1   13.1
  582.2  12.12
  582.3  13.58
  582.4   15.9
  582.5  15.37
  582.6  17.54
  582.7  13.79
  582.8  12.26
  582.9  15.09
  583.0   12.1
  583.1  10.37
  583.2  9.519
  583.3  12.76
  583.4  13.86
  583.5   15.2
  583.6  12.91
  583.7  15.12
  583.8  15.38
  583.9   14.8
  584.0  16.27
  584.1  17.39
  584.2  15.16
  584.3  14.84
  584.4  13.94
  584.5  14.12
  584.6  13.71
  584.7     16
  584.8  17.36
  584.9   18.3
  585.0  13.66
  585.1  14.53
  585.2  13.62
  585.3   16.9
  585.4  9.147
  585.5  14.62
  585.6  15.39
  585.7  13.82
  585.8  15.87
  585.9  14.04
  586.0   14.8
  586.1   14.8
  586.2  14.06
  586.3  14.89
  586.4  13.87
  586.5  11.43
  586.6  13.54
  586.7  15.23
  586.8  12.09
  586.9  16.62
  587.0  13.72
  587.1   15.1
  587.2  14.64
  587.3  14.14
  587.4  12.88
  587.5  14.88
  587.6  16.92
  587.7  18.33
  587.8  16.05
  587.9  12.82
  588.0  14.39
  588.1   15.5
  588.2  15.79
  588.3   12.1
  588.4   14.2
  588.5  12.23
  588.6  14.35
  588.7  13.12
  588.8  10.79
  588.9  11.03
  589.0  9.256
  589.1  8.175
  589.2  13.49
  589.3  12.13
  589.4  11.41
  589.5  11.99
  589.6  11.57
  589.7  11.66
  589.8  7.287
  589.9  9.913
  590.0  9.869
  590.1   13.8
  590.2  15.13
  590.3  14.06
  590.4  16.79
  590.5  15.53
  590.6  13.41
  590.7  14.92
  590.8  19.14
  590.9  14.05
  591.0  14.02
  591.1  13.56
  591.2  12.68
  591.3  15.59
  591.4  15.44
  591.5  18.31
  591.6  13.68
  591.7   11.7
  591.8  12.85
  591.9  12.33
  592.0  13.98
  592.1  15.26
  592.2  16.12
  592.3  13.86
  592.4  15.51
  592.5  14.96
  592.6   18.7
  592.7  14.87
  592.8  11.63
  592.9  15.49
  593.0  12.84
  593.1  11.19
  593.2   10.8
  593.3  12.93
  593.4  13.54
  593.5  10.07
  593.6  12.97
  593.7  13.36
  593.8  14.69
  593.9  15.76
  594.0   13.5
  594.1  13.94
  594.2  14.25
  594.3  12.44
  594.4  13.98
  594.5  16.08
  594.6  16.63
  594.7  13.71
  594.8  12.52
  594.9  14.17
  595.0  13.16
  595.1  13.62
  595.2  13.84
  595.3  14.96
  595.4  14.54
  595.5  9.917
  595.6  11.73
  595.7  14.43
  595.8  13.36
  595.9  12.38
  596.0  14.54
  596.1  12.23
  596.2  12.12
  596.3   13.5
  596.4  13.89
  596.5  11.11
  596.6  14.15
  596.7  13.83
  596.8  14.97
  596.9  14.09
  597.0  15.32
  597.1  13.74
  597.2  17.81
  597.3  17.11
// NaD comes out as 0.22 nm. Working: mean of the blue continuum 14.1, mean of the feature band 13.1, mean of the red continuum 13.9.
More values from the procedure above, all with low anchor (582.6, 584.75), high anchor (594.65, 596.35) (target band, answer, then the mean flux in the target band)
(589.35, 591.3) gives 0.05 nm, 13.3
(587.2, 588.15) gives -0.09 nm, 15.1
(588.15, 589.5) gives 0.15 nm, 12.2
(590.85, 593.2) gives -0.13 nm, 14.2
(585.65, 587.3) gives -0.05 nm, 14.3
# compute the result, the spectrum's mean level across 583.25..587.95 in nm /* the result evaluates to 14.7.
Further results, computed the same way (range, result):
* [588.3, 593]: 13.5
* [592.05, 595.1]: 14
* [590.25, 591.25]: 14.8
